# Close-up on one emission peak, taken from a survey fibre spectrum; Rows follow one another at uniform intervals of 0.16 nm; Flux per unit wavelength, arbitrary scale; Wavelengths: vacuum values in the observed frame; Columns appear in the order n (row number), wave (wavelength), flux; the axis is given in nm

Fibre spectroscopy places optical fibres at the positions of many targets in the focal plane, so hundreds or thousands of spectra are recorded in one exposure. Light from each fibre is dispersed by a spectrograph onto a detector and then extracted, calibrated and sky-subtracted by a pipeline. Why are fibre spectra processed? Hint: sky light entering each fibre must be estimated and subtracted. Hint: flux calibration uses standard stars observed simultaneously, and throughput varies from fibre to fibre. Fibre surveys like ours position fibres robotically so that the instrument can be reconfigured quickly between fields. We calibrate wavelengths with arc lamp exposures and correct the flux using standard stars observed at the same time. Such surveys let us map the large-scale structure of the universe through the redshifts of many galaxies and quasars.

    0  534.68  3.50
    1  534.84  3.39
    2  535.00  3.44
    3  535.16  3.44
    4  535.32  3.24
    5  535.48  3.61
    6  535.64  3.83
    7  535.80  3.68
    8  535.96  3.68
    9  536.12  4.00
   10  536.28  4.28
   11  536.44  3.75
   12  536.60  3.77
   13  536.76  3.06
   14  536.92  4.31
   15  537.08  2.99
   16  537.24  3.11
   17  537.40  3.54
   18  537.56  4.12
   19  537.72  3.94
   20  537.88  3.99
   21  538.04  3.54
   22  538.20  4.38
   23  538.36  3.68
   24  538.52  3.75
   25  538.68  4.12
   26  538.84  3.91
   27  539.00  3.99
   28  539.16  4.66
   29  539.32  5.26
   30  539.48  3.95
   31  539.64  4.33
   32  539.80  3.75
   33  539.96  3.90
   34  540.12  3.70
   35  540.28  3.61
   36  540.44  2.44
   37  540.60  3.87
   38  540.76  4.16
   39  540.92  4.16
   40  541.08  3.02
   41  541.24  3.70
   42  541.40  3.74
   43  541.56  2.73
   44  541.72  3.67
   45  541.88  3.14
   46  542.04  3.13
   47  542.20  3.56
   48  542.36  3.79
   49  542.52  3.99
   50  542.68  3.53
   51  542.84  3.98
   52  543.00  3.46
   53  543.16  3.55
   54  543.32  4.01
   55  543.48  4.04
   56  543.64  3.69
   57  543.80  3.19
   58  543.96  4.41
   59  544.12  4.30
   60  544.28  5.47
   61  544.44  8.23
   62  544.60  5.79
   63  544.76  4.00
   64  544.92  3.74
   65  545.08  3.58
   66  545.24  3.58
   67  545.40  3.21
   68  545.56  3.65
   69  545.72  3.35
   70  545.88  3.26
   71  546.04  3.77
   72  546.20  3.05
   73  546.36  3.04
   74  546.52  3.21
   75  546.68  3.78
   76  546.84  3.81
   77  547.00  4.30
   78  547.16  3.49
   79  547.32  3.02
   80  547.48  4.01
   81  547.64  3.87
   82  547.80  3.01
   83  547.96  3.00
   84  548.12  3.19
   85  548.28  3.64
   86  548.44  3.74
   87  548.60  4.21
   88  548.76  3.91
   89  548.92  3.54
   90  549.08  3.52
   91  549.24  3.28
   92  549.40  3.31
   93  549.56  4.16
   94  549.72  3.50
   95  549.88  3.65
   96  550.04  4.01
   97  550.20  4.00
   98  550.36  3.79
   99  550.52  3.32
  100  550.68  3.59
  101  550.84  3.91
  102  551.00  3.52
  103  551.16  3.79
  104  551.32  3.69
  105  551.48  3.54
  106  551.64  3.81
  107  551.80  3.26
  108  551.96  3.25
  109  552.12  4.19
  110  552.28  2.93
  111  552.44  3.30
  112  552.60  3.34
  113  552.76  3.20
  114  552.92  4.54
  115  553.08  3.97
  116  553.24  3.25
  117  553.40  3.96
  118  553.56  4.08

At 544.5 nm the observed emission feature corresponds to [O III] 5007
